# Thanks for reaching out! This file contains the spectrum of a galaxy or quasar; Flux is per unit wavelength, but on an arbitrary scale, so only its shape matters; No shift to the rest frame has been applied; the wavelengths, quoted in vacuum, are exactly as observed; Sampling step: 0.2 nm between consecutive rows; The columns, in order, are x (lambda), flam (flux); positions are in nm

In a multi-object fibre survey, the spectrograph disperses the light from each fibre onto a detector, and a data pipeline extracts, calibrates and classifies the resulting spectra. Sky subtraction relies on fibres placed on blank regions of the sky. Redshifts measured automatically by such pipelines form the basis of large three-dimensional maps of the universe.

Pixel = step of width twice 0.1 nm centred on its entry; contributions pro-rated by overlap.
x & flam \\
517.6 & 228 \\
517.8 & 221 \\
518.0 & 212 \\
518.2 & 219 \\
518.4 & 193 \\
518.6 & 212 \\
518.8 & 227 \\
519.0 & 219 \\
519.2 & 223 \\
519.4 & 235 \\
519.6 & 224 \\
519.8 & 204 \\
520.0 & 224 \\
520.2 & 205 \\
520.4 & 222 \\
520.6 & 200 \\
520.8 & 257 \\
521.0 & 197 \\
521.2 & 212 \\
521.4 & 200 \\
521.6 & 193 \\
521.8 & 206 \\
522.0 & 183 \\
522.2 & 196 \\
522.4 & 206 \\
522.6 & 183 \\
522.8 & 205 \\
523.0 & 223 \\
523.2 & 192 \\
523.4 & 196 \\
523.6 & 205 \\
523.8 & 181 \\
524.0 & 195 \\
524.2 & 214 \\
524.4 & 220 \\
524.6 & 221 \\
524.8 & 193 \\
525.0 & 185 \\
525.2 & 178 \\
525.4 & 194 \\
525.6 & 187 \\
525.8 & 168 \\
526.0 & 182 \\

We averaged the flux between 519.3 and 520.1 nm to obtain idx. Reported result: 222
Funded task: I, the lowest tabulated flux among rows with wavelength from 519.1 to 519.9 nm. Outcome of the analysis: 204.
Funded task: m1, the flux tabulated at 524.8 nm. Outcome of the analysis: 193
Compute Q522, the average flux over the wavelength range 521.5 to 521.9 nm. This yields 200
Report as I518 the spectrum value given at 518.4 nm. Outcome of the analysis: 193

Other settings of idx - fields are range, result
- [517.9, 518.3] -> 216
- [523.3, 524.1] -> 194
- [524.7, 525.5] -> 187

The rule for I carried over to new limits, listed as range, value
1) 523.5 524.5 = 181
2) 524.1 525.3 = 178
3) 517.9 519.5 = 193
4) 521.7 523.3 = 183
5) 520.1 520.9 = 200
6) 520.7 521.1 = 197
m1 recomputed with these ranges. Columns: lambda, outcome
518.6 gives 212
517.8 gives 221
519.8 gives 204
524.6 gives 221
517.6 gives 228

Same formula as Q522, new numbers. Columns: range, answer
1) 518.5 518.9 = 220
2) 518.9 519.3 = 221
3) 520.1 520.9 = 221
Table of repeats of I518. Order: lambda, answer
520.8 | 257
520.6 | 200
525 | 185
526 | 182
